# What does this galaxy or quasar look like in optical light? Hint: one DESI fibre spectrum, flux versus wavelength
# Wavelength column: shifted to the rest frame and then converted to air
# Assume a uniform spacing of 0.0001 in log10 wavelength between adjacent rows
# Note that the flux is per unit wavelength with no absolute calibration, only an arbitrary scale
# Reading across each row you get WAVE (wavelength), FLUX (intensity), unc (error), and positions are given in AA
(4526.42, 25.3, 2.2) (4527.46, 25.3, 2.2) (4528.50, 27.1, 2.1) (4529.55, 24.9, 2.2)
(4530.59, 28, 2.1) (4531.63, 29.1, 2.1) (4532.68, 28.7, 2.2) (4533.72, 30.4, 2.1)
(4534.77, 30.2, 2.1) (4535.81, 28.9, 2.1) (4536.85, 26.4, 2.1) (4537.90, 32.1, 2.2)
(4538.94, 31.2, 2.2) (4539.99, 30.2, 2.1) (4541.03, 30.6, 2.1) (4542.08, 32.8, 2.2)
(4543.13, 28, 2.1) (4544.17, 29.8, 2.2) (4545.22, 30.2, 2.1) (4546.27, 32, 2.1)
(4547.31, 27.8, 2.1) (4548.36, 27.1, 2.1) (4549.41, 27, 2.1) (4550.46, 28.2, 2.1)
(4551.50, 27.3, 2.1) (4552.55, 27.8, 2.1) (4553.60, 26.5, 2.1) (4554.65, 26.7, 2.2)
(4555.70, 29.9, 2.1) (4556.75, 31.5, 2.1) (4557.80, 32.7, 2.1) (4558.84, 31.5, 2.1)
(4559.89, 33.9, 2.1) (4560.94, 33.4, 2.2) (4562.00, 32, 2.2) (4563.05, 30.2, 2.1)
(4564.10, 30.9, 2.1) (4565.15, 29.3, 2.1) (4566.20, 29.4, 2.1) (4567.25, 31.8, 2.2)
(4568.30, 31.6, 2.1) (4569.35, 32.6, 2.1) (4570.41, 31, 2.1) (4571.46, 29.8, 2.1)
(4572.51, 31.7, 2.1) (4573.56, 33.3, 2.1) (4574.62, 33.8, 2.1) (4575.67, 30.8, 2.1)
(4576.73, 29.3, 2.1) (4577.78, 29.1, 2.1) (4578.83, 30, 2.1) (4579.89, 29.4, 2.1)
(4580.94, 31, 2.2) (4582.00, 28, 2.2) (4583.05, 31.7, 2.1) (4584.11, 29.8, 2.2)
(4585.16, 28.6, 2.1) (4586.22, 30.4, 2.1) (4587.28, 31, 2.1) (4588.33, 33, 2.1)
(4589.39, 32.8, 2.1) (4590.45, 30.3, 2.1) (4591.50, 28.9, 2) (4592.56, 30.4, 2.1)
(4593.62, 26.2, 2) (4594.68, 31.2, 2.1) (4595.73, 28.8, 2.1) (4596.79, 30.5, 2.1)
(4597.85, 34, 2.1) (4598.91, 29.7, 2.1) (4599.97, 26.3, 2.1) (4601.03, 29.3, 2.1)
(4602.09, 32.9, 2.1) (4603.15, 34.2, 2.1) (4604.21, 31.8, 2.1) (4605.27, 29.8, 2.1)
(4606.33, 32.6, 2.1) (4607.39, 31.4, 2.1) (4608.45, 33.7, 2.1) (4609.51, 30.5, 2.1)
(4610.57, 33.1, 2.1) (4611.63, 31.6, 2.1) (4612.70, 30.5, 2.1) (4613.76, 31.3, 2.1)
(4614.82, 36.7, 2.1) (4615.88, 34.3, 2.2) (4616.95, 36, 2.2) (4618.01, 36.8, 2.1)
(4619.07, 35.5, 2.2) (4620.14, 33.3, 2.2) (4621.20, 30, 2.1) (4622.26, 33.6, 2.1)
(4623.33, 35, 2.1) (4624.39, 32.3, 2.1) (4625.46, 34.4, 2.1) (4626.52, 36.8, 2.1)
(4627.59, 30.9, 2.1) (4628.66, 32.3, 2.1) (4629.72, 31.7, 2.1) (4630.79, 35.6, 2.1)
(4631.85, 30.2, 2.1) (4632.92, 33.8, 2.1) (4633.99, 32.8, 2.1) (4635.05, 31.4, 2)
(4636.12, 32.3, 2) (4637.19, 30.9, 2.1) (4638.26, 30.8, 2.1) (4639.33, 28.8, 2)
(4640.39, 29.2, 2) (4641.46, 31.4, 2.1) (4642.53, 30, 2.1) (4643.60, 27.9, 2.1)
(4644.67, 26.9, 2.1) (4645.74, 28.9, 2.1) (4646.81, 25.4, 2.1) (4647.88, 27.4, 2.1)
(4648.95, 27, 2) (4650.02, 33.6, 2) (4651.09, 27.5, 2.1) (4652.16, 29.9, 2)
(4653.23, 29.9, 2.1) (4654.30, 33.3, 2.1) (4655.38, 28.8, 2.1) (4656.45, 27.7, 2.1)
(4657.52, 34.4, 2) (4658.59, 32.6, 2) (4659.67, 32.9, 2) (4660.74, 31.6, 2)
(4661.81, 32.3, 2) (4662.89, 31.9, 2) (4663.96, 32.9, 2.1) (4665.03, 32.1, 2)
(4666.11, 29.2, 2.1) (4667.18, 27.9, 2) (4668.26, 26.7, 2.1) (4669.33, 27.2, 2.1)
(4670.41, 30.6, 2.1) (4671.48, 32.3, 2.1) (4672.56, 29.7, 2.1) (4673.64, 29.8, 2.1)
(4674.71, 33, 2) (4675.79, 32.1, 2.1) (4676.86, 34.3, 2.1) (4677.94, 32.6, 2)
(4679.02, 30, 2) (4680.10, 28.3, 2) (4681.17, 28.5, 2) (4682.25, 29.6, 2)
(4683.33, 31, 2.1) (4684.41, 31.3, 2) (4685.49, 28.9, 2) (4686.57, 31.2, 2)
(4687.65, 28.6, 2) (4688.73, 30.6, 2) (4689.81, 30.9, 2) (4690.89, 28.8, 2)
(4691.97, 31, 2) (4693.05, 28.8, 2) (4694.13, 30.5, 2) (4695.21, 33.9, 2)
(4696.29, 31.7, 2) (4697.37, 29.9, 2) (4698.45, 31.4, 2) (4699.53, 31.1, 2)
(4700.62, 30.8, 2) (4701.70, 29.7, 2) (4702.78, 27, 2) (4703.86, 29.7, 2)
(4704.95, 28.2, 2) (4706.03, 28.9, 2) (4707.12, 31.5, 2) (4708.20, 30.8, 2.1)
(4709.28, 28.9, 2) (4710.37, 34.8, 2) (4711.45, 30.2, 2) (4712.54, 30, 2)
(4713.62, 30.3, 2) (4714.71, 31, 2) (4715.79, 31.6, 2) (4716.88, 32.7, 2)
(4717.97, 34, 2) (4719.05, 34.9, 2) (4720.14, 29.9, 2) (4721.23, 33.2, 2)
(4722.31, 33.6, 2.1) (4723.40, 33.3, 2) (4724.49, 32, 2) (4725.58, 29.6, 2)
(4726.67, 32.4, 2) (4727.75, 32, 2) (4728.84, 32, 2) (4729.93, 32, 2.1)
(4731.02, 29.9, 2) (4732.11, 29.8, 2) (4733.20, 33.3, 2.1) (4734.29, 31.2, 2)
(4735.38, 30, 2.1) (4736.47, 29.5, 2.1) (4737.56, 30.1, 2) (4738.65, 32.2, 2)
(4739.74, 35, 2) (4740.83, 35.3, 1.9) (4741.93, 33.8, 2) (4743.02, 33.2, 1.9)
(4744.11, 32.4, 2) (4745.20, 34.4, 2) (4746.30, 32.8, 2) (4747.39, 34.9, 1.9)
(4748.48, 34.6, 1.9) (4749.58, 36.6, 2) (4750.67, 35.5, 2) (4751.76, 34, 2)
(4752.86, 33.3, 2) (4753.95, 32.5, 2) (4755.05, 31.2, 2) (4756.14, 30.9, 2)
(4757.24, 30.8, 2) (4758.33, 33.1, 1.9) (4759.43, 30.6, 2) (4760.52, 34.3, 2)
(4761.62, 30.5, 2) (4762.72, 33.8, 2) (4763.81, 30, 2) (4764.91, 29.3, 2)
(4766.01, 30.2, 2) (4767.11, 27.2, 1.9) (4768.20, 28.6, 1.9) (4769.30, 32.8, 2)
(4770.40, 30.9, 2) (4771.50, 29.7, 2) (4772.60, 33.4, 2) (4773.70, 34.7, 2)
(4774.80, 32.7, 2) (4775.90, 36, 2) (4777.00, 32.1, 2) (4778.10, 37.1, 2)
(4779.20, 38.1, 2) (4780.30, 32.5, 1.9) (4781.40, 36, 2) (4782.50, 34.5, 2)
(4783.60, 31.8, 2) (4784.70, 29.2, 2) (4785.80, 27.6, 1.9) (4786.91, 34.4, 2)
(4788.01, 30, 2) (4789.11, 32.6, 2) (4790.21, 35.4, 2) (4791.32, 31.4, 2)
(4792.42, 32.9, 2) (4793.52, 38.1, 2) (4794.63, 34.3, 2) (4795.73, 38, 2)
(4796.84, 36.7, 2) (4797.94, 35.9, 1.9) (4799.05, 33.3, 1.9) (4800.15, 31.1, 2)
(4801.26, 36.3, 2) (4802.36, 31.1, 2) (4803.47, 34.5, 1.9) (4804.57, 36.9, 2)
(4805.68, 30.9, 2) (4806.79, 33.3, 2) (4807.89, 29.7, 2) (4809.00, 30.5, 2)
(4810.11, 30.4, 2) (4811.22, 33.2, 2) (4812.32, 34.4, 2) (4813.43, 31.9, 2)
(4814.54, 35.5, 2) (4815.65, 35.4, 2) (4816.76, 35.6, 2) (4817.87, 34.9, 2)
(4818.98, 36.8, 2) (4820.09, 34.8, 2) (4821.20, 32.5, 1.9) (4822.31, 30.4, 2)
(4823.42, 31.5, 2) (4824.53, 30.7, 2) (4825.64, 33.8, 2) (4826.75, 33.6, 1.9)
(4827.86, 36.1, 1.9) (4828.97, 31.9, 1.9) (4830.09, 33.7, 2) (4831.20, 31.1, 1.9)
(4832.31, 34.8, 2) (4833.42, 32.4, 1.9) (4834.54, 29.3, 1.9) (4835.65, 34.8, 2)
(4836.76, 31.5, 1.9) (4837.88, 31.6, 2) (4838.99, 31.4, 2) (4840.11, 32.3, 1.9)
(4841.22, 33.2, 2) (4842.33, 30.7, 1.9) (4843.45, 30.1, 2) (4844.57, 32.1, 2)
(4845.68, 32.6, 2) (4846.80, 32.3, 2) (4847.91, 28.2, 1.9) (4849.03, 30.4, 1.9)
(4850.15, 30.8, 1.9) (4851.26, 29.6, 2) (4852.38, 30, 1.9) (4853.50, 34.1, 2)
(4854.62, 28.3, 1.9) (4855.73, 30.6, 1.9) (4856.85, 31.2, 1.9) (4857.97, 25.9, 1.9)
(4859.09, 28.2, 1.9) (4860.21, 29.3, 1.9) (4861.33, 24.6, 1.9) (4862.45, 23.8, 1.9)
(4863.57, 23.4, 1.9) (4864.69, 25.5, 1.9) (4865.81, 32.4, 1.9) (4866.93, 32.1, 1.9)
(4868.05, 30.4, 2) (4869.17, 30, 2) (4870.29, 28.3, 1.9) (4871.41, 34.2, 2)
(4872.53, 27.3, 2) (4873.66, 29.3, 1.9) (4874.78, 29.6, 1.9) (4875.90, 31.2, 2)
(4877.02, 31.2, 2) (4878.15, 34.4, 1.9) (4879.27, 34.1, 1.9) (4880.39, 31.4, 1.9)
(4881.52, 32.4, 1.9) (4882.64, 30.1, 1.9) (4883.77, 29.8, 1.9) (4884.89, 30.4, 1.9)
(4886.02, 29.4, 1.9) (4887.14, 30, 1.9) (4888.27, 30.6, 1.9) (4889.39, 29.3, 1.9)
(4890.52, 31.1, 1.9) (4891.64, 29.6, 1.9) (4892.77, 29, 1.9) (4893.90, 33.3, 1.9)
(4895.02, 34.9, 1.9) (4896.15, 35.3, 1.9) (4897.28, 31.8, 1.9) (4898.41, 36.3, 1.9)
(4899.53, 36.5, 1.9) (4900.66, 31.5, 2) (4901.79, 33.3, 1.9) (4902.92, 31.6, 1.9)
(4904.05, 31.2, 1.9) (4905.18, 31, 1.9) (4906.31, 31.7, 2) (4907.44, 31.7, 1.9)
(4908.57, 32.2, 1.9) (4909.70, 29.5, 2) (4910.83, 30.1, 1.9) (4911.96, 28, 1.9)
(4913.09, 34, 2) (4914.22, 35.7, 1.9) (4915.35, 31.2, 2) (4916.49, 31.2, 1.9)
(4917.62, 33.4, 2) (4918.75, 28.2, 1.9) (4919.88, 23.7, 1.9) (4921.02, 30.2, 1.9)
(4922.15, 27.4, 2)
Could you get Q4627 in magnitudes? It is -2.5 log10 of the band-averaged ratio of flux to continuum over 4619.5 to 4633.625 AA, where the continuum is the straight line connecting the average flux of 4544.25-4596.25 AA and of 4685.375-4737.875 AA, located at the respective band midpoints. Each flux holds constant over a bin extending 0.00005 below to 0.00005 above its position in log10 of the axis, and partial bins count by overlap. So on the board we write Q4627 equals -0.09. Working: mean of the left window 30.2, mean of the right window 31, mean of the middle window 33.1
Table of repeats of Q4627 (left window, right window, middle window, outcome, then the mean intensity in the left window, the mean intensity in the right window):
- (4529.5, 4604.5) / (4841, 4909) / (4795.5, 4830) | -0.10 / 30.2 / 30.7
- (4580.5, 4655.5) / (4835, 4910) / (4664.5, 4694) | 0.03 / 31.3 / 30.8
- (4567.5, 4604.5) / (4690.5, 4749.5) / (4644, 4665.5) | 0.03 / 30.7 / 31.6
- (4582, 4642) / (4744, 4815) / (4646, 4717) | 0.07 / 31.8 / 33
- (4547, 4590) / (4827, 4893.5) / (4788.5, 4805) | -0.13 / 30.3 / 30.6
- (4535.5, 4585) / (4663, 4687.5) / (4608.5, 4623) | -0.10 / 30.2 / 30.4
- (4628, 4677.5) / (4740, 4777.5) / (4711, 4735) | 0.00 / 30.6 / 32.5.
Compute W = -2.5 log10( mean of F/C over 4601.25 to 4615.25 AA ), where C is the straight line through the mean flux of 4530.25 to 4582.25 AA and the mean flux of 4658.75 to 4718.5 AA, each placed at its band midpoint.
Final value -0.066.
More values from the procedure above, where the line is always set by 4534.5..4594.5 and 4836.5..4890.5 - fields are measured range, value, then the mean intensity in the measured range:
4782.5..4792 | -0.054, 31.7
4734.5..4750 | -0.100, 33.1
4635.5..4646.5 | 0.021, 29.6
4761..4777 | -0.043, 31.4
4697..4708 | 0.013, 29.8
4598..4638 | -0.082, 32.6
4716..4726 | -0.081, 32.6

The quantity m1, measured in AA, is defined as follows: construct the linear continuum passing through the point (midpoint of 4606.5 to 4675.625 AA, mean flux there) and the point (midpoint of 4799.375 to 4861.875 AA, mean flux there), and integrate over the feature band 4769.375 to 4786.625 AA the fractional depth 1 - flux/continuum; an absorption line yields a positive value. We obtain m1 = -0.7 AA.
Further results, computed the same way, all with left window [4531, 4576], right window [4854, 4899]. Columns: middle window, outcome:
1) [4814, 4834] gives -2.2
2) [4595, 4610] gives -0.4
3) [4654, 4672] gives -0.3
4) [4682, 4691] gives 0.0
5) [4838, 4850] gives -0.4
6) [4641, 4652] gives 0.6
